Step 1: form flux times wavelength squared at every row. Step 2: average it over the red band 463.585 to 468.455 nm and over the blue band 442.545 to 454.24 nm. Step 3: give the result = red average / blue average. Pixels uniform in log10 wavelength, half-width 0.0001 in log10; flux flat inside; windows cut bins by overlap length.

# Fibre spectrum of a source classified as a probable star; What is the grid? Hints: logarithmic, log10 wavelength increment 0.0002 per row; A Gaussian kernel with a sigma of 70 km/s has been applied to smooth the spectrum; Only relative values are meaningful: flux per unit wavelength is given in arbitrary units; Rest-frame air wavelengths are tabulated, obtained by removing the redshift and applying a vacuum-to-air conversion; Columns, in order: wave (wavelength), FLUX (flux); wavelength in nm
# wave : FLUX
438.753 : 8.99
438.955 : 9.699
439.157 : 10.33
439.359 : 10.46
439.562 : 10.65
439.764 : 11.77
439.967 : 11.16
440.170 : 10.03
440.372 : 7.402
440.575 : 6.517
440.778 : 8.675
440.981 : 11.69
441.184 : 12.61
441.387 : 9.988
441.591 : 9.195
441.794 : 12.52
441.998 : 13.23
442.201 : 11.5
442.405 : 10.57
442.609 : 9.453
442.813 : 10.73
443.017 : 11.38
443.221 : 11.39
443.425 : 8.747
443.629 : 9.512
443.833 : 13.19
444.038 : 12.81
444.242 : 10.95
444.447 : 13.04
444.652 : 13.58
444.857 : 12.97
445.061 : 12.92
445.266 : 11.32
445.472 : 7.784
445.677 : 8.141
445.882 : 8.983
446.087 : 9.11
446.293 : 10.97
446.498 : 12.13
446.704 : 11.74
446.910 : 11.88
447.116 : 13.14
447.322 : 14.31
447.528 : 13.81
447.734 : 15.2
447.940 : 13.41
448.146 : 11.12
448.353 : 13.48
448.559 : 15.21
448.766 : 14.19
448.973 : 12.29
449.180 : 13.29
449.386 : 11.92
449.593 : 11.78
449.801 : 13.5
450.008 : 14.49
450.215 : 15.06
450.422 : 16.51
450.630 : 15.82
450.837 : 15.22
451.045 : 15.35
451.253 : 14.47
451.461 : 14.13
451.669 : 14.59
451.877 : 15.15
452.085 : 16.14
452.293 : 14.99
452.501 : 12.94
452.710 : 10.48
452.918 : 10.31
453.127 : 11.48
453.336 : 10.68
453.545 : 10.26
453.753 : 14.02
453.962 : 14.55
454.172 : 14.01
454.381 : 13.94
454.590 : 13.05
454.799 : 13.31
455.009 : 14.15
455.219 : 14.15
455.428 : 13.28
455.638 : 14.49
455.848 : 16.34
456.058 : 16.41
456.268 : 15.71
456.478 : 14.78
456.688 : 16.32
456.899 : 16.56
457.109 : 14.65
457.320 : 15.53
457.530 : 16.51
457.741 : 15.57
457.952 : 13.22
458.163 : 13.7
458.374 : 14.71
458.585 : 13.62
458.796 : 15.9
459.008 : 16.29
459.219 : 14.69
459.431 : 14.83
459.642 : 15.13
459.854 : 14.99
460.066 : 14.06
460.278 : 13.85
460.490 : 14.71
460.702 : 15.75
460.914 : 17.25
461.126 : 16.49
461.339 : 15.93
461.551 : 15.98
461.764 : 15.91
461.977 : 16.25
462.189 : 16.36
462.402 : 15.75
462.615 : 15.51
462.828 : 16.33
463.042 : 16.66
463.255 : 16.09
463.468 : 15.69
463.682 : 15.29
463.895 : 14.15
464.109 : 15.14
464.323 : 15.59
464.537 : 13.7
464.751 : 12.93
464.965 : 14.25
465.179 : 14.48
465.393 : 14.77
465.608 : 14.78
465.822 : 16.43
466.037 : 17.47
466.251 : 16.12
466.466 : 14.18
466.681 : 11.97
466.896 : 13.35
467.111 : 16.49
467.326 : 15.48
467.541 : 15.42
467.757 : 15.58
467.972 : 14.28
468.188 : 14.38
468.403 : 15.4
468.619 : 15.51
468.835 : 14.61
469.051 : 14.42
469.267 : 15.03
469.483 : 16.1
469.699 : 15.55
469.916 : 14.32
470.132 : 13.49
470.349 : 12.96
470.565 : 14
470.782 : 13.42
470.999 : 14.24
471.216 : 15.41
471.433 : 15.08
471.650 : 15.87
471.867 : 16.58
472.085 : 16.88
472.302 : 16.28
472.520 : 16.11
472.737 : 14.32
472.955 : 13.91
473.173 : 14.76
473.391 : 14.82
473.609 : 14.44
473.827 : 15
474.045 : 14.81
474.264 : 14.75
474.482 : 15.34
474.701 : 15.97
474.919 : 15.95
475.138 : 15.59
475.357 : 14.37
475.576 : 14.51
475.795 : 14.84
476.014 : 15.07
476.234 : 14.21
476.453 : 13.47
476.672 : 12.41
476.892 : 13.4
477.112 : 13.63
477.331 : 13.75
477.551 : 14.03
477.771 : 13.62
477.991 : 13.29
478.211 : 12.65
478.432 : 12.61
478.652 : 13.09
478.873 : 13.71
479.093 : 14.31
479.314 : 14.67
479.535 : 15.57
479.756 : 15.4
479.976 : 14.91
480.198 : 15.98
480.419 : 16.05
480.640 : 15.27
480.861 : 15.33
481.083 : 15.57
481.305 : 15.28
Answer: 1.3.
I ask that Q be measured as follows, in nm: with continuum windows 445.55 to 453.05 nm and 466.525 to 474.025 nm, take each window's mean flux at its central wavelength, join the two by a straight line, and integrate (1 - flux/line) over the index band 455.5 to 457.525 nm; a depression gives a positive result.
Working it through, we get -0.278 nm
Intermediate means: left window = 13.2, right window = 14.9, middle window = 15.6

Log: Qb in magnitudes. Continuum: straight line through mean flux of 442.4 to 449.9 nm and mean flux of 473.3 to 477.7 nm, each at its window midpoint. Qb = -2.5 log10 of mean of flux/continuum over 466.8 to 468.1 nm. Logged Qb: -0.098 mag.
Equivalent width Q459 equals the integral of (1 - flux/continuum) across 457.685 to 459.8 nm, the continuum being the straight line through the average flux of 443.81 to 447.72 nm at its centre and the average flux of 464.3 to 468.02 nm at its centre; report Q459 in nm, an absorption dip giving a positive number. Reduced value -0.16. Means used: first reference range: 11.8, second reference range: 14.8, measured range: 14.8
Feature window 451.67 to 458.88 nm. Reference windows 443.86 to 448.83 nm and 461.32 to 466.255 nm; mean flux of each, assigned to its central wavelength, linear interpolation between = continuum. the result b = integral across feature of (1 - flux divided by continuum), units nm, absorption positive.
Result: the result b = -0.15 nm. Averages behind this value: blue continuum 12.2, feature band 14.2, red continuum 15.5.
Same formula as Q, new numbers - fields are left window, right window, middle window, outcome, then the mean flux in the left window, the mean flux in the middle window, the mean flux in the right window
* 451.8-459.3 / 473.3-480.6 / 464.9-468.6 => -0.175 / 14.2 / 15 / 14.4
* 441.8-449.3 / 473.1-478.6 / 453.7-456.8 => -0.472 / 11.9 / 14.6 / 14.3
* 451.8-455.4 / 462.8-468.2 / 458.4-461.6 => -0.251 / 13.1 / 15.3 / 15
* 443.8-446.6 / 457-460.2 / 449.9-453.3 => -0.309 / 11.2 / 14.1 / 14.9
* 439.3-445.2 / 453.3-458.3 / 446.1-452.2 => -0.464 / 11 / 13.7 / 14.4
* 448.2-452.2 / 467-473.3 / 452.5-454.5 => 0.304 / 14.3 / 12.2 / 15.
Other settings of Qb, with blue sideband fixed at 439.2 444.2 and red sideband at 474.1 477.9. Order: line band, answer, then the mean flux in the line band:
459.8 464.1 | -0.21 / 15.6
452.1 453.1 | -0.06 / 12.5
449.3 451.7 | -0.24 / 14.4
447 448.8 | -0.21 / 13.7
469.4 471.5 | -0.05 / 14.4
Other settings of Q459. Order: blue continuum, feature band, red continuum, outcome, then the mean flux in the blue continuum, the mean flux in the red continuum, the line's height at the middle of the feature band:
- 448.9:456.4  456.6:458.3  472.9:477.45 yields -0.15 nm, 13.9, 14.5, 14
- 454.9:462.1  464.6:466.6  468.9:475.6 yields 0.02 nm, 15.2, 15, 15.1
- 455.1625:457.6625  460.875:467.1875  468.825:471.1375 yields -0.22 nm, 15.4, 14.4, 14.8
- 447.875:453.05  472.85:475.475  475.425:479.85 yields -0.20 nm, 13.8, 13.9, 13.9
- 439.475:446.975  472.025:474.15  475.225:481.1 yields -0.20 nm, 10.8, 14.3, 13.8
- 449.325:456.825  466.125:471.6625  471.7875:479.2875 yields -0.14 nm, 14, 14.5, 14.3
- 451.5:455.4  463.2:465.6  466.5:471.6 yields -0.08 nm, 13.3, 14.6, 14.2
